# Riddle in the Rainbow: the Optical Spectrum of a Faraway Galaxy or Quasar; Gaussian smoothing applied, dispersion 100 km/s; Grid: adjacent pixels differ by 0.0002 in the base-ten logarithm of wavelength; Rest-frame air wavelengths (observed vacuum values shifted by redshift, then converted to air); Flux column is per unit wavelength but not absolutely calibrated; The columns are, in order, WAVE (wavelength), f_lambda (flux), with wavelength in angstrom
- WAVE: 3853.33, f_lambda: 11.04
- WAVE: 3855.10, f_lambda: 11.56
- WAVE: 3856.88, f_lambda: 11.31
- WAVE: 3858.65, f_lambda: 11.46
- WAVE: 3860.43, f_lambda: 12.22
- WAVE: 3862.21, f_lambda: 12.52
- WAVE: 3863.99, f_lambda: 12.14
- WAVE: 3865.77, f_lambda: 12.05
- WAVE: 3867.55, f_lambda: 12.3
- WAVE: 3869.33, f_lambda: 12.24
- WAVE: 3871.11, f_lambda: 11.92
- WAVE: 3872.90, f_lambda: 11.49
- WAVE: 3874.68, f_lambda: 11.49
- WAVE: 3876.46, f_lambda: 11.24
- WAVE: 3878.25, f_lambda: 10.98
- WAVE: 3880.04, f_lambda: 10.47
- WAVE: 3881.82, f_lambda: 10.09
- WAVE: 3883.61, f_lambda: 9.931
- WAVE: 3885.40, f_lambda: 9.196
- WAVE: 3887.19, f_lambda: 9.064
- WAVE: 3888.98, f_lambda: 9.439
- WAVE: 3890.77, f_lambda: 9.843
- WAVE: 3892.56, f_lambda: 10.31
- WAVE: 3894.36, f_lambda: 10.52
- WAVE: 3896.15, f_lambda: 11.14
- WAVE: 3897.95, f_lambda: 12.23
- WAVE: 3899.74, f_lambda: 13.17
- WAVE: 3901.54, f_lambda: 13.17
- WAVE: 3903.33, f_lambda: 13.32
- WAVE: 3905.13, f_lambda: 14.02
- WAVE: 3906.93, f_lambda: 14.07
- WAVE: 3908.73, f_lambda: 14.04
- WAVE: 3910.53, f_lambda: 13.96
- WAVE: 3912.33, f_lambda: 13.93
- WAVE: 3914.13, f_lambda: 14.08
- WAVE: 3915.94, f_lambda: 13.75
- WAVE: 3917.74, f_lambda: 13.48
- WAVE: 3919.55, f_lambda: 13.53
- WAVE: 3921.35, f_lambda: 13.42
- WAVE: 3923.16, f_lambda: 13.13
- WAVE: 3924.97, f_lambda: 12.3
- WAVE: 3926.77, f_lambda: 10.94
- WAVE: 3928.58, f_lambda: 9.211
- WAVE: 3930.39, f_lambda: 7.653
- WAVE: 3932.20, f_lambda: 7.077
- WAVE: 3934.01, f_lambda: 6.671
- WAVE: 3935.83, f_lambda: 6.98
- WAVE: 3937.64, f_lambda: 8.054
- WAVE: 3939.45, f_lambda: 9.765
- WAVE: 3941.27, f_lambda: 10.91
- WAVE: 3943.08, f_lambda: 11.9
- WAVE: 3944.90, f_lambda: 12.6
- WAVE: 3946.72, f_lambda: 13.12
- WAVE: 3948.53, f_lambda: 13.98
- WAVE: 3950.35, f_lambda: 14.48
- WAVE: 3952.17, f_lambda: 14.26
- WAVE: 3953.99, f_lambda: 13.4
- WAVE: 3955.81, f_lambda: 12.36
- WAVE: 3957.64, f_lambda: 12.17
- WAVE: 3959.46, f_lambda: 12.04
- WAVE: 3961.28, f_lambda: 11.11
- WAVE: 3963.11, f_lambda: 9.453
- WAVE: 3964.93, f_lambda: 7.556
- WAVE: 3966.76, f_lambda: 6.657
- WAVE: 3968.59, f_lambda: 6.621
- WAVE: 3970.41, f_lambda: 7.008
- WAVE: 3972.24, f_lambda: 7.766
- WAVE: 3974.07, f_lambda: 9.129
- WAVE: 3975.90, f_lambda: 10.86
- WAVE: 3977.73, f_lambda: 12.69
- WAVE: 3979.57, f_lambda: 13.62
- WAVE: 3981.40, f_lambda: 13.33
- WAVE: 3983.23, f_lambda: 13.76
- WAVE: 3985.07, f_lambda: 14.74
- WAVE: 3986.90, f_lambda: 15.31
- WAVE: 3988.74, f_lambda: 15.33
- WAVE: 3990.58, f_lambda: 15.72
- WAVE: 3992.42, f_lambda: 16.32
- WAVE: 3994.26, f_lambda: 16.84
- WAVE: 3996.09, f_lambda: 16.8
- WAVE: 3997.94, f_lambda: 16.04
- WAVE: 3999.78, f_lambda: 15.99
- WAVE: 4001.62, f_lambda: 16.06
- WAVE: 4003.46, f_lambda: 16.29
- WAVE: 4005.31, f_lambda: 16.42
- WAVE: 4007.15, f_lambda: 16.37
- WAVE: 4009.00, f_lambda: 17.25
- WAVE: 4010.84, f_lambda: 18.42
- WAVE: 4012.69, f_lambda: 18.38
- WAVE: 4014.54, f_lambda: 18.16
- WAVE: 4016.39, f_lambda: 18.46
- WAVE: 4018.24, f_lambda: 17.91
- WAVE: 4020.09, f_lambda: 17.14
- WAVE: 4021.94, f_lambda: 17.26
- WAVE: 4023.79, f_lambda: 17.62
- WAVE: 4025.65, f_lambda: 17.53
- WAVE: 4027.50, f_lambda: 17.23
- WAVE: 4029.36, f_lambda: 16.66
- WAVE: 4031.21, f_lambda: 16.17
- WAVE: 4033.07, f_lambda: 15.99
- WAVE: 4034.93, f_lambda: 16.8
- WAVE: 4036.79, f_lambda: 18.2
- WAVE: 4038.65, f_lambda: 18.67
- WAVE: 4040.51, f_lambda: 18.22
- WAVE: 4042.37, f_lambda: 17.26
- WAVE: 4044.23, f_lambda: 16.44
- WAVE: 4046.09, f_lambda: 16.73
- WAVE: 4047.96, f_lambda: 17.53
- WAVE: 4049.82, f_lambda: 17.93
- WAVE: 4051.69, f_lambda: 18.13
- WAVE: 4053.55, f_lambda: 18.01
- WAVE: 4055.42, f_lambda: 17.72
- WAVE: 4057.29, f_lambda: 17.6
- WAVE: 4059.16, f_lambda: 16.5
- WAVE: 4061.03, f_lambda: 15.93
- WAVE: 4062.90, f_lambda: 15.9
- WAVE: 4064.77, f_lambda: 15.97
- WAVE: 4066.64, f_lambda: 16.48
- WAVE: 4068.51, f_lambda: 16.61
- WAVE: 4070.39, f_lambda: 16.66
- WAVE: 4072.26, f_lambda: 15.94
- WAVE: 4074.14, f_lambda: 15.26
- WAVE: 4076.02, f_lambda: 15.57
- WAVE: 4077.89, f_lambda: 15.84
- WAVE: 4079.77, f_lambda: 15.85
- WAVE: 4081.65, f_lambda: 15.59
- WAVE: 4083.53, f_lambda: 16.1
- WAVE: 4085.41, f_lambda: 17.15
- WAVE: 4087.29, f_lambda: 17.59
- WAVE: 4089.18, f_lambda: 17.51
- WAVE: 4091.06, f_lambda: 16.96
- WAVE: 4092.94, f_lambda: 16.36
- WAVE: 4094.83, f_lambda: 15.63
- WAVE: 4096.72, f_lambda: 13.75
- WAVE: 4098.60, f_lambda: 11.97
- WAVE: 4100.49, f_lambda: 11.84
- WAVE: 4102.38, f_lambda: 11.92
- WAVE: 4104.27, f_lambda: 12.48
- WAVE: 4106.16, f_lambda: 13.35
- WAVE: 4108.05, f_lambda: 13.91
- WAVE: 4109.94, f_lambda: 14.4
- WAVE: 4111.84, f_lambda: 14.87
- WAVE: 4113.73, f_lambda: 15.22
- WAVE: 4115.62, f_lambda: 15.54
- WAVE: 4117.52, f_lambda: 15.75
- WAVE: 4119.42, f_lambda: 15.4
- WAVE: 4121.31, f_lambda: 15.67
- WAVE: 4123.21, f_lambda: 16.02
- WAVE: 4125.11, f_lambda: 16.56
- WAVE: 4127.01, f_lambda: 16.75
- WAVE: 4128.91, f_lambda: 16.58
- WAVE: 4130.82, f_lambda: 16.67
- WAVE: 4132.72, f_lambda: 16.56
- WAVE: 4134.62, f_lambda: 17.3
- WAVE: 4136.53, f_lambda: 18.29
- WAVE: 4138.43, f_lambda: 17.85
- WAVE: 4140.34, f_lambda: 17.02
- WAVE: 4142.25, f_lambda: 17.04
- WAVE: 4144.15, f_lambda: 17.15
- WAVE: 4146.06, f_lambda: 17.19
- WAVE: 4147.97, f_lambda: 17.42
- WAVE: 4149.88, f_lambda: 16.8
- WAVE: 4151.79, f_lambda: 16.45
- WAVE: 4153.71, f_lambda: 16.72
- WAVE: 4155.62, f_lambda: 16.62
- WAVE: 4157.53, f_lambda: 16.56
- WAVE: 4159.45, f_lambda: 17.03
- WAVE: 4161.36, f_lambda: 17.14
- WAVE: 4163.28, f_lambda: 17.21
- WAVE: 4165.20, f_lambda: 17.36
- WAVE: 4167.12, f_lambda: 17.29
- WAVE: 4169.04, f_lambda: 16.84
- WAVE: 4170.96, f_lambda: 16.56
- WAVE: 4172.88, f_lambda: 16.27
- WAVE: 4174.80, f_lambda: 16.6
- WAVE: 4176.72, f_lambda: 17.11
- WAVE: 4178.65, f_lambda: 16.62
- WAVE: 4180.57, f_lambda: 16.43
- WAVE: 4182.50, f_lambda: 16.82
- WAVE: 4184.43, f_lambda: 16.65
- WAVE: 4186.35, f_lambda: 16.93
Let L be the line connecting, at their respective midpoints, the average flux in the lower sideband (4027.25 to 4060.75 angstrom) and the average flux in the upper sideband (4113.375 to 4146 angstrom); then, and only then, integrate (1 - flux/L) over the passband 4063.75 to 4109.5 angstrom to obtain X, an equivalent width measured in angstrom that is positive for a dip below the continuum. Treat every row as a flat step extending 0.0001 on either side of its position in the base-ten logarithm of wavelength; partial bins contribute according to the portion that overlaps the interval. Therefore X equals 4.6 angstrom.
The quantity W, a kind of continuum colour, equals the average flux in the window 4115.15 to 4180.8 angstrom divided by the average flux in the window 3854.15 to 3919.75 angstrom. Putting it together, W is 1.41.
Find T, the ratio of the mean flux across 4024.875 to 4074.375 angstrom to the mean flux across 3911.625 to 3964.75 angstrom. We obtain 1.48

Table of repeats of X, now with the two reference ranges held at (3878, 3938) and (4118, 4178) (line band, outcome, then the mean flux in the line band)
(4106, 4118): 0.9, 14.8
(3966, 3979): 4.0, 8.83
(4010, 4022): -3.7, 18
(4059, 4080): -1.4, 16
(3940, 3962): -0.7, 12.7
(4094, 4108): 2.4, 13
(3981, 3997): -2.7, 15.4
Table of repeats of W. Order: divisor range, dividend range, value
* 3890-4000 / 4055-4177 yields 1.33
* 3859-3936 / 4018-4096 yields 1.46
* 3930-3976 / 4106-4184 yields 1.62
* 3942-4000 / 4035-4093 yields 1.34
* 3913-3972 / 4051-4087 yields 1.51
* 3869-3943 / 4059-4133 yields 1.37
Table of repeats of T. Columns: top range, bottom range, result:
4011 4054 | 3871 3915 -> 1.49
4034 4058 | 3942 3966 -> 1.45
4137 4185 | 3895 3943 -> 1.45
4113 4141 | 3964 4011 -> 1.22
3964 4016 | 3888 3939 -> 1.21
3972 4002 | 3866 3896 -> 1.33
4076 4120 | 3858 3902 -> 1.34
